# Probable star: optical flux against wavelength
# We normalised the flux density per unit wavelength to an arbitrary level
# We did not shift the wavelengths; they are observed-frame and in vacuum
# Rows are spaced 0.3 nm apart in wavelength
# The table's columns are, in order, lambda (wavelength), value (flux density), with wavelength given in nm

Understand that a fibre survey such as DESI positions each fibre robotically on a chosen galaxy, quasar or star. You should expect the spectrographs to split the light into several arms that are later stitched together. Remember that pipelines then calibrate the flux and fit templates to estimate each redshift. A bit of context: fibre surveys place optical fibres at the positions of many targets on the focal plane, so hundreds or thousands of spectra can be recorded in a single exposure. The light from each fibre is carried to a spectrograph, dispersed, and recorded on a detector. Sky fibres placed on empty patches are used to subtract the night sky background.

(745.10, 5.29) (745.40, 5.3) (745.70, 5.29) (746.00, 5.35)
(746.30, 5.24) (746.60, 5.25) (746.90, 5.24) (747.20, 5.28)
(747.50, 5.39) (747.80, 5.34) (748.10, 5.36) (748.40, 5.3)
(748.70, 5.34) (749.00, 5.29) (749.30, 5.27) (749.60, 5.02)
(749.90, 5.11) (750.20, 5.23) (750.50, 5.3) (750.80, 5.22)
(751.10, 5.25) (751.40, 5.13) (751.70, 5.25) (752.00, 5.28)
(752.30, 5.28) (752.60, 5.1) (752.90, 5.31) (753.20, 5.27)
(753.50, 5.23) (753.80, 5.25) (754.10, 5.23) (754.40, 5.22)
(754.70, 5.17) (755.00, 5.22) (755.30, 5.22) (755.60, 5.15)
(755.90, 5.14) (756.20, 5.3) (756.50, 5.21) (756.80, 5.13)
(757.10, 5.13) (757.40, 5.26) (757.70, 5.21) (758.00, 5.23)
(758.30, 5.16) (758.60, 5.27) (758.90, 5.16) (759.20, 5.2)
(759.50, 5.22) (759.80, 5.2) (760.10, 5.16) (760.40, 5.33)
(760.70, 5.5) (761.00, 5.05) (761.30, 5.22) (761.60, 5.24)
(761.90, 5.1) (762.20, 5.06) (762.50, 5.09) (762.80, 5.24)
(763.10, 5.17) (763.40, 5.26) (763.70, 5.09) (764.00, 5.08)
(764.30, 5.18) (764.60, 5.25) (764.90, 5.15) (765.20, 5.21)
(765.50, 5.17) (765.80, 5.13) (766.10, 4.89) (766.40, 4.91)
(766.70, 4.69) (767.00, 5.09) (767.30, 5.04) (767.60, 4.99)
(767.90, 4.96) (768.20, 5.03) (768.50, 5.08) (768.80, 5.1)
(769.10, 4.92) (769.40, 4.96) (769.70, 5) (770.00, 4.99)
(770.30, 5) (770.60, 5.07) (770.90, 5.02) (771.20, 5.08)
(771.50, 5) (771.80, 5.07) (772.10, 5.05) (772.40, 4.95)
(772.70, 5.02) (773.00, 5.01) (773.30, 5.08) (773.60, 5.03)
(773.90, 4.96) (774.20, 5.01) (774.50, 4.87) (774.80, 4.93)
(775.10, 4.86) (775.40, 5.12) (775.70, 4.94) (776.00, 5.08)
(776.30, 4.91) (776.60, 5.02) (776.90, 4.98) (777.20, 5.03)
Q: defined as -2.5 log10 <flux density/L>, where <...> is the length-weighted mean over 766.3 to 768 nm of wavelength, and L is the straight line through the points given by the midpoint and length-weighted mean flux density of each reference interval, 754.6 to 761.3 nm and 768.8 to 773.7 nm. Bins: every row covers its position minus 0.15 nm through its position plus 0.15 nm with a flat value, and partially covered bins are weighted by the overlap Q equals 0.03 mag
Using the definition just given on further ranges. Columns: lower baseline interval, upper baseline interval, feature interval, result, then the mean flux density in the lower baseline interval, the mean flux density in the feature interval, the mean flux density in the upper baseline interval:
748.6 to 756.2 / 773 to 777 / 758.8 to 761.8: -0.02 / 5.22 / 5.23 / 4.98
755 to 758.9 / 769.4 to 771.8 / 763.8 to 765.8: -0.01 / 5.2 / 5.17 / 5.02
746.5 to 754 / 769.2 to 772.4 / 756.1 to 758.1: -0.01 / 5.25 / 5.21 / 5.02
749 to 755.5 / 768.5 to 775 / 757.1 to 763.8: -0.01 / 5.22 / 5.2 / 5.01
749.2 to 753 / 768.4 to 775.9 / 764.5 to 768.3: 0.01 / 5.21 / 5.04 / 5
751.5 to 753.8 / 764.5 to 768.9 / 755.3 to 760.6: -0.01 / 5.24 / 5.21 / 5.04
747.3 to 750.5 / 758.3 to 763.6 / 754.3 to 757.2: 0.01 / 5.27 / 5.19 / 5.2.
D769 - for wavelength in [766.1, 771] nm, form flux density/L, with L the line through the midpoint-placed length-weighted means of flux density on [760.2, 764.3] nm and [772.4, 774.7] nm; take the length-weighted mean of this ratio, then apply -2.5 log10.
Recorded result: 0.02 mag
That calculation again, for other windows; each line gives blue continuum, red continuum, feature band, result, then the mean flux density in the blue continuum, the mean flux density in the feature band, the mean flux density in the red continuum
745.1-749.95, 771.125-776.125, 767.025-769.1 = 0.01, 5.28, 5.03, 5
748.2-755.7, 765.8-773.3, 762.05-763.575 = -0.02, 5.23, 5.16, 5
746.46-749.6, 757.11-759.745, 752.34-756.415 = 0.00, 5.29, 5.22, 5.21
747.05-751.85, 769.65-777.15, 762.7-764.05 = -0.01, 5.25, 5.17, 5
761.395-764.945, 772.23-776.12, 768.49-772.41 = 0.01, 5.16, 5.02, 4.99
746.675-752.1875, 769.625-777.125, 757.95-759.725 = -0.01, 5.26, 5.21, 5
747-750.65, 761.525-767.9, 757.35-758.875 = -0.01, 5.27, 5.22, 5.09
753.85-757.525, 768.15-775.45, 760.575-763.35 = -0.01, 5.2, 5.19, 5.01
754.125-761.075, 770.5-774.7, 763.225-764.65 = -0.01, 5.21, 5.17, 5.01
